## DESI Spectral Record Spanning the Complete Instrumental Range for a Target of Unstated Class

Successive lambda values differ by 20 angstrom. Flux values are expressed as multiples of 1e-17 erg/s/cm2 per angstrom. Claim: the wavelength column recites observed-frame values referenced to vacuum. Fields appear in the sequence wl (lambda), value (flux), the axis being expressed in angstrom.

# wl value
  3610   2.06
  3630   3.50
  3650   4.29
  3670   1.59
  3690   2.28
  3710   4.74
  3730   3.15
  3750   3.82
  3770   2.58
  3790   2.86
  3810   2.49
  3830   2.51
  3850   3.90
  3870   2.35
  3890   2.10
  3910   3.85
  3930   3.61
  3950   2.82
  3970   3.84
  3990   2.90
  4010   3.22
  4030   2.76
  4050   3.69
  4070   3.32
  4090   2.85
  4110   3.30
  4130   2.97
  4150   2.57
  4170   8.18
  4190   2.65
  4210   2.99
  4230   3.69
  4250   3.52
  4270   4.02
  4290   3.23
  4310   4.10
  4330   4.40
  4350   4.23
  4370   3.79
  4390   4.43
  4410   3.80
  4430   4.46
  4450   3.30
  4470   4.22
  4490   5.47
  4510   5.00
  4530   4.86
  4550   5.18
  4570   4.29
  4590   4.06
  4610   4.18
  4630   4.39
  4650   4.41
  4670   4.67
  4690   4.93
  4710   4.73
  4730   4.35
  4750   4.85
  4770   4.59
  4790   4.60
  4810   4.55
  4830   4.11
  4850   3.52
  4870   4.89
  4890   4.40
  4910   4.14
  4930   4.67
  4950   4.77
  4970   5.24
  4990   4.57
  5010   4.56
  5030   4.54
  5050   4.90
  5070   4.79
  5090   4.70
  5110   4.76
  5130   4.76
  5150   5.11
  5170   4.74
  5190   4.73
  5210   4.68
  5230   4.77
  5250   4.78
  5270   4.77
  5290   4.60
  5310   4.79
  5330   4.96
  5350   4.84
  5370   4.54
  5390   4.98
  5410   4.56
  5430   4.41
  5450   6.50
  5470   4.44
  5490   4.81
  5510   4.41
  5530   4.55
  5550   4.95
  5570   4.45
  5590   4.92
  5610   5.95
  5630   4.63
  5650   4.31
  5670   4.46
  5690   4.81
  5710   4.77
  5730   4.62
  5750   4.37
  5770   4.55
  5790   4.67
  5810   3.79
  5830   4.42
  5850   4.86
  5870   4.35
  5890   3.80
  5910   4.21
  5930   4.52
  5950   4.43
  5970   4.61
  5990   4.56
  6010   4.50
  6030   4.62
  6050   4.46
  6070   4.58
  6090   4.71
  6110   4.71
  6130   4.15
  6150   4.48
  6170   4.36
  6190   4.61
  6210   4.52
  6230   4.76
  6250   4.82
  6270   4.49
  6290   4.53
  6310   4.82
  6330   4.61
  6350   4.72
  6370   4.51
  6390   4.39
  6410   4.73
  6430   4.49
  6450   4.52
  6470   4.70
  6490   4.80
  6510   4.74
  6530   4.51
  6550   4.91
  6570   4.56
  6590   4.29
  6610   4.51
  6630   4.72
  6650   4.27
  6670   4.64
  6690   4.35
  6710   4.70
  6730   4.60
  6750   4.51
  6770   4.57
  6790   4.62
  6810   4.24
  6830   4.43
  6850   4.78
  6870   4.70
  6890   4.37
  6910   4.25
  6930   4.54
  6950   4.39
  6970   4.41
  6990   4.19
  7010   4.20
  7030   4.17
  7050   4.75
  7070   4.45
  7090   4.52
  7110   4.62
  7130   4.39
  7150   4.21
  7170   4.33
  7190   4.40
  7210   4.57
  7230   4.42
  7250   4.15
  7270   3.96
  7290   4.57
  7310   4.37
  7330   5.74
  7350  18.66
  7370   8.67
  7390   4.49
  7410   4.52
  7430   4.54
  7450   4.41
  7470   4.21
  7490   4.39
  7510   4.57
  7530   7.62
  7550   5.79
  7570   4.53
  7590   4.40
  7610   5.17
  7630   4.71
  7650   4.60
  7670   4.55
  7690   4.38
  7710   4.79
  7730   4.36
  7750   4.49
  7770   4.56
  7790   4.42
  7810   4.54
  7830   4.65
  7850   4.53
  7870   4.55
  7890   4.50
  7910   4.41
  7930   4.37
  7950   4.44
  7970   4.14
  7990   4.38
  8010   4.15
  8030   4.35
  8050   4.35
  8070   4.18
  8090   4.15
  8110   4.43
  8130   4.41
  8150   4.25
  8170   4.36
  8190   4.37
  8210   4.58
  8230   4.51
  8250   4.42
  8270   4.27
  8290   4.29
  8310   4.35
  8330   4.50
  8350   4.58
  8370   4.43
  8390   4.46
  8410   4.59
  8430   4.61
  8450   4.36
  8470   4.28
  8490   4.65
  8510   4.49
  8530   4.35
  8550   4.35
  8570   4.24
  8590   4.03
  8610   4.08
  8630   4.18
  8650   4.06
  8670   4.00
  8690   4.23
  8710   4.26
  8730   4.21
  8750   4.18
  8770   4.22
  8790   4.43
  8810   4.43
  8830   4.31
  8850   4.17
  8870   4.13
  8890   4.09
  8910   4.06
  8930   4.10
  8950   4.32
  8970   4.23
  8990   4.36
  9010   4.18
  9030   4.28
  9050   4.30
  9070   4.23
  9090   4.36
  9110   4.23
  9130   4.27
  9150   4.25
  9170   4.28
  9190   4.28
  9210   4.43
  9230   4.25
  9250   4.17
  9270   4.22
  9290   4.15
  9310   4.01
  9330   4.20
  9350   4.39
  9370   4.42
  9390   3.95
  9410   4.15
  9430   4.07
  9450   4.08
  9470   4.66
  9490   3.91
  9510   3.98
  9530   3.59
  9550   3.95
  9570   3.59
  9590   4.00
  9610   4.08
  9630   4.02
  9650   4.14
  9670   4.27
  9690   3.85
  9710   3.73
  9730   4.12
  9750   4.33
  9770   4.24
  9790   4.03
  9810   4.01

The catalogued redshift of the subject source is 0.120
